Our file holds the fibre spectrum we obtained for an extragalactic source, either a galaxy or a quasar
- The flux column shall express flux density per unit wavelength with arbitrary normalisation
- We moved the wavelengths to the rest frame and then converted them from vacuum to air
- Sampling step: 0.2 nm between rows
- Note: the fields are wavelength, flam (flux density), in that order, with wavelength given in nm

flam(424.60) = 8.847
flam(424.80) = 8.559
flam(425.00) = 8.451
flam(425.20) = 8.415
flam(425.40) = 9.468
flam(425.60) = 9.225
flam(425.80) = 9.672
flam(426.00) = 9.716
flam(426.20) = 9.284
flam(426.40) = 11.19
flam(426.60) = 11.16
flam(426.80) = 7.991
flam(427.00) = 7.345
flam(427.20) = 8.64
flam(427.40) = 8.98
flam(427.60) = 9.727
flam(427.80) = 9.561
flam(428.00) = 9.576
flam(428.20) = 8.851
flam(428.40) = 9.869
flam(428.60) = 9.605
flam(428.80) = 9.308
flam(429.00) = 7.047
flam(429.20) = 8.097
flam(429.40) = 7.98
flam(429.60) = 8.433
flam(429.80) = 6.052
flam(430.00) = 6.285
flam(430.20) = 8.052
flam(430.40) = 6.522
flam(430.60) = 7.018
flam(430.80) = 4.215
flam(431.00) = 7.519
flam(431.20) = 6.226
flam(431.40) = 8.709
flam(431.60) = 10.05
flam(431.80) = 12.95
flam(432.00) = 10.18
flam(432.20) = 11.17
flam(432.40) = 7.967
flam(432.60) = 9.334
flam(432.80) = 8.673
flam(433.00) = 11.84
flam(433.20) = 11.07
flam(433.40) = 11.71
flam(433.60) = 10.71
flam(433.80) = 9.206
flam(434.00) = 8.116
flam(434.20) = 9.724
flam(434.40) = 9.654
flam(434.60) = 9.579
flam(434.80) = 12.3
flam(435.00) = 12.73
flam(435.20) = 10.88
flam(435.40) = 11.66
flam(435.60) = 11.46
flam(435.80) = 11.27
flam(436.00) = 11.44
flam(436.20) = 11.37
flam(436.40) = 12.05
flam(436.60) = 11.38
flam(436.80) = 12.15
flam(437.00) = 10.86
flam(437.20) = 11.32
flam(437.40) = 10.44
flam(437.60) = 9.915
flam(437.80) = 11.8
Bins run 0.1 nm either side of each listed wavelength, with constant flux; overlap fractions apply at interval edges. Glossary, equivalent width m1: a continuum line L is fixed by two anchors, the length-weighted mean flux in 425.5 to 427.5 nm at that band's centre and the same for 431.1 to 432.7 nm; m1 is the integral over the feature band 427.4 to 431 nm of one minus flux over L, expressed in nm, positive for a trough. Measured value 0.54 nm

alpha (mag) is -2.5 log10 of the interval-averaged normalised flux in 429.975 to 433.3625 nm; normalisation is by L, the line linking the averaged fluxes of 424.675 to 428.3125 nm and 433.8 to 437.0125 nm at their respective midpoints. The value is 0.17 mag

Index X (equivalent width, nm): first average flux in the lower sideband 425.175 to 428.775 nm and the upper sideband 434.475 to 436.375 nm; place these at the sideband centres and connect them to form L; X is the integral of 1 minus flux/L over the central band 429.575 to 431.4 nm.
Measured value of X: 0.62 nm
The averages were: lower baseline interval 9.37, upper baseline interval 11.4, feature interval 6.74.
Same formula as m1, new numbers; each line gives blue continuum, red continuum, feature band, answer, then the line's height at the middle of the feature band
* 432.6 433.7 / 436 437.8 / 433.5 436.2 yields 0.06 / 10.9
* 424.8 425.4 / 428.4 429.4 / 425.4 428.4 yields -0.26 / 8.61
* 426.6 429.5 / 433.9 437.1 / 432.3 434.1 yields 0.09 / 10.4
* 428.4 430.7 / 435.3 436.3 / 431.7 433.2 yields -0.14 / 9.47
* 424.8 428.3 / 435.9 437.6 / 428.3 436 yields 0.80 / 10.4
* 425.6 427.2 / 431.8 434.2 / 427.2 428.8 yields 0.03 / 9.58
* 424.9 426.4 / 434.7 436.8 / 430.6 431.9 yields 0.30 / 10.6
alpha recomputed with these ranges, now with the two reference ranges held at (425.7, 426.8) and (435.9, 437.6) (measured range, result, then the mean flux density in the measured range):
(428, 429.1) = 0.15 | 8.99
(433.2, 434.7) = 0.11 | 9.9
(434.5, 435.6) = -0.03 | 11.4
